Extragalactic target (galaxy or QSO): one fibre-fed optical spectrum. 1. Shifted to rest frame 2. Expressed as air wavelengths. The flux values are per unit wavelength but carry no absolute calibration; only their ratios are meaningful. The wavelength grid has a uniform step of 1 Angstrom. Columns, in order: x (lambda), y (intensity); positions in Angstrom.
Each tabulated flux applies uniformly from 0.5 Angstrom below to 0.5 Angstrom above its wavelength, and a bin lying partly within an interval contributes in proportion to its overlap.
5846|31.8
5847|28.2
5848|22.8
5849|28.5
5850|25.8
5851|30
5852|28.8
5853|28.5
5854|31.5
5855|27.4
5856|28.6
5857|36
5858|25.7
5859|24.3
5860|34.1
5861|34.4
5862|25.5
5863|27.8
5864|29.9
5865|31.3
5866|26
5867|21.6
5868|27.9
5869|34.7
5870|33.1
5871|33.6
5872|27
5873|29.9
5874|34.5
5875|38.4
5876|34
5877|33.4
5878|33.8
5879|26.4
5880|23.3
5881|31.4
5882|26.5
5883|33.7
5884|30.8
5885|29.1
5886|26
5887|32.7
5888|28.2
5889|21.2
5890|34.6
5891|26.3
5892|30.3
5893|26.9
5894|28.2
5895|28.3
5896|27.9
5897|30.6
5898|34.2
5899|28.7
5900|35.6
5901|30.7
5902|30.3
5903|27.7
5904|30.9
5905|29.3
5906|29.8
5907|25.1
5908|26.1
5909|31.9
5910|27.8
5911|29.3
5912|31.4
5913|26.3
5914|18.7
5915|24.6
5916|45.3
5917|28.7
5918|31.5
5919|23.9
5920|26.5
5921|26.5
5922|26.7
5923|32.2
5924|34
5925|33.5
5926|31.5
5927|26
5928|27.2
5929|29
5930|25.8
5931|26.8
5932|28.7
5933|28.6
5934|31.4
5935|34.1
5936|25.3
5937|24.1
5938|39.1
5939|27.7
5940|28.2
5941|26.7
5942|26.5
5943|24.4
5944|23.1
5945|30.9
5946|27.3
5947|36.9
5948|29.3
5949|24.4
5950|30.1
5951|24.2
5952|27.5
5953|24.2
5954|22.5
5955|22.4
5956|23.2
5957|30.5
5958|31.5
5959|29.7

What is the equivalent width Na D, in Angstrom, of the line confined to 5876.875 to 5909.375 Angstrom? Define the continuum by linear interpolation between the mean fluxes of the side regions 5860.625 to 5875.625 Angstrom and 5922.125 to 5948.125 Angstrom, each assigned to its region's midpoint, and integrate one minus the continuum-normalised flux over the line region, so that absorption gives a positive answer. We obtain 0.6 Angstrom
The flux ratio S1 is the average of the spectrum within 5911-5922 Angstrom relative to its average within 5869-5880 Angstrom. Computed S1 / 0.88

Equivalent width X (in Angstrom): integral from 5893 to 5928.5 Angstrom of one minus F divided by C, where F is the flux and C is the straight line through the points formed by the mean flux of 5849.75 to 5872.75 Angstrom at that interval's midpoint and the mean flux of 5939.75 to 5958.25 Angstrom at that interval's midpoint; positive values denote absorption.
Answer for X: -1.7 Angstrom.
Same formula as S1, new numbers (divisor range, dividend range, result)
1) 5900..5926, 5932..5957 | 0.94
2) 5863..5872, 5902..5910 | 0.97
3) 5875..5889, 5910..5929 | 0.97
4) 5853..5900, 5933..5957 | 0.93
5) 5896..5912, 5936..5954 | 0.93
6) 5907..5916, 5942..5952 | 0.99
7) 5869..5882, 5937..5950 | 0.91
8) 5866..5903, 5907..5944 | 0.95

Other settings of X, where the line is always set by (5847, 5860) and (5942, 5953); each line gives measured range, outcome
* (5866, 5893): -1.7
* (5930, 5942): -0.5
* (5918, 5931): -0.4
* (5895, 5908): -0.9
